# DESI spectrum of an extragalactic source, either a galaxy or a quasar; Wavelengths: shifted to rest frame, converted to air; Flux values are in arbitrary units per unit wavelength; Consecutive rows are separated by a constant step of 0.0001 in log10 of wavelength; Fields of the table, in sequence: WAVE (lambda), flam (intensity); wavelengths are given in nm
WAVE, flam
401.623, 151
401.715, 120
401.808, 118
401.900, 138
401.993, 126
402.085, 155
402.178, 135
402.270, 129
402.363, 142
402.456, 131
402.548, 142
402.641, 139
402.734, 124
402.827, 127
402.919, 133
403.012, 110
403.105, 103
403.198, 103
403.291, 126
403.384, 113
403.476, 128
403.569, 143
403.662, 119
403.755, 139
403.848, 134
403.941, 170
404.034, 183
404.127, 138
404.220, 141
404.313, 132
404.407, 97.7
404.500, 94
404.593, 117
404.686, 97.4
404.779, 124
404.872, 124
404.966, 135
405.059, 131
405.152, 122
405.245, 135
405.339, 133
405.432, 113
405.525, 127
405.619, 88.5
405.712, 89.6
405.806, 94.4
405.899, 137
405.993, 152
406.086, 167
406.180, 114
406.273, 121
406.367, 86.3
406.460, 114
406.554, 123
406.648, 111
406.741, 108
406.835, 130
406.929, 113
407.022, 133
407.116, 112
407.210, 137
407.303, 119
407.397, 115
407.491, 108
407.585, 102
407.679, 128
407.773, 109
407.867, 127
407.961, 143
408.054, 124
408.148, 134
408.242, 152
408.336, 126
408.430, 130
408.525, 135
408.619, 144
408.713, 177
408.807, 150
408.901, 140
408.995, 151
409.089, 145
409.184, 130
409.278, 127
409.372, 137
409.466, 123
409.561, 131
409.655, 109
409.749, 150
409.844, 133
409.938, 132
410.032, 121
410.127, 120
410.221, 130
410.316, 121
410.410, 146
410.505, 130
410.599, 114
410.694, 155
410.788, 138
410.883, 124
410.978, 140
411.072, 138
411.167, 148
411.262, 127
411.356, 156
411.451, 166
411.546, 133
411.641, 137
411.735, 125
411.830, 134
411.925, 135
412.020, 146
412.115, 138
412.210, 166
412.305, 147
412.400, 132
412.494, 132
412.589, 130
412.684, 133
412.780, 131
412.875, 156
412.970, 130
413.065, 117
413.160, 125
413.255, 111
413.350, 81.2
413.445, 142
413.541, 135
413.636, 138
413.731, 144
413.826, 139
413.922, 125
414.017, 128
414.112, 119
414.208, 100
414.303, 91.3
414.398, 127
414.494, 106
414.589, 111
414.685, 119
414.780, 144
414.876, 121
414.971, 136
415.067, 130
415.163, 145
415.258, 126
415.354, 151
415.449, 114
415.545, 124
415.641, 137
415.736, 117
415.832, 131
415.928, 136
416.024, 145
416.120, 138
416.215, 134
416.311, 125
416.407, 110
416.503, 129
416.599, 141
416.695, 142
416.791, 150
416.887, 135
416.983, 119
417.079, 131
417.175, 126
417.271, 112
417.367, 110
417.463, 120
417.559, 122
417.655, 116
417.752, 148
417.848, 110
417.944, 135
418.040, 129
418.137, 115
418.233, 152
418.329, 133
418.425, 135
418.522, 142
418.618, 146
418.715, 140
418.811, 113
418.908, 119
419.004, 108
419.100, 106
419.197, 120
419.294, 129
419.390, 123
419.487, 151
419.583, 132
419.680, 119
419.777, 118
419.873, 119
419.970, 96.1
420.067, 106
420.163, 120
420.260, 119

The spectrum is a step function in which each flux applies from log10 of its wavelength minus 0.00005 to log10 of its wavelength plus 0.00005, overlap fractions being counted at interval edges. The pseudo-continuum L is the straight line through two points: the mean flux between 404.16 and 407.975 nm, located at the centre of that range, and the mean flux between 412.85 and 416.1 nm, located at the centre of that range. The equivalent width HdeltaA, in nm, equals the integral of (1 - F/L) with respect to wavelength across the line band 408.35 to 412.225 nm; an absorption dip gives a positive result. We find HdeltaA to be -0.44 nm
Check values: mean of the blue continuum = 119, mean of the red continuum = 126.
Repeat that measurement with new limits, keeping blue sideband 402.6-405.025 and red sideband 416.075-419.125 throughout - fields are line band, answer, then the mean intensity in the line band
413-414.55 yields 0.09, 121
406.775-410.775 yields -0.11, 131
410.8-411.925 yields -0.10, 139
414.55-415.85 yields -0.01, 129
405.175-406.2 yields 0.03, 123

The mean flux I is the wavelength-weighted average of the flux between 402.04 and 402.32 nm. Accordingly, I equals 140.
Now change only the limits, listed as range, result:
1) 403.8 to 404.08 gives 162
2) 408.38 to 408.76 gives 146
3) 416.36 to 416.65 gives 127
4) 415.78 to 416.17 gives 137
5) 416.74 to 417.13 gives 134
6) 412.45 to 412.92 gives 136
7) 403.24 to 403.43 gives 119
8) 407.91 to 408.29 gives 138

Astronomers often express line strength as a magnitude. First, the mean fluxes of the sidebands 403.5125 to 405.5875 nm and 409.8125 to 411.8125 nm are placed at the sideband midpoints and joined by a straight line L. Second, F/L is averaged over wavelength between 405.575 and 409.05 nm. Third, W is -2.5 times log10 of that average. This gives 0.052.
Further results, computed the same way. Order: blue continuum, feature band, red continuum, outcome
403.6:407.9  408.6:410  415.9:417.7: -0.114 mag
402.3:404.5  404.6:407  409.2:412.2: 0.104 mag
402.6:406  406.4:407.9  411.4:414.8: 0.075 mag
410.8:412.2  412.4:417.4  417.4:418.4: 0.048 mag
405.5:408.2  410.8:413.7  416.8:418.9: -0.095 mag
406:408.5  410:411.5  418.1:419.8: -0.095 mag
